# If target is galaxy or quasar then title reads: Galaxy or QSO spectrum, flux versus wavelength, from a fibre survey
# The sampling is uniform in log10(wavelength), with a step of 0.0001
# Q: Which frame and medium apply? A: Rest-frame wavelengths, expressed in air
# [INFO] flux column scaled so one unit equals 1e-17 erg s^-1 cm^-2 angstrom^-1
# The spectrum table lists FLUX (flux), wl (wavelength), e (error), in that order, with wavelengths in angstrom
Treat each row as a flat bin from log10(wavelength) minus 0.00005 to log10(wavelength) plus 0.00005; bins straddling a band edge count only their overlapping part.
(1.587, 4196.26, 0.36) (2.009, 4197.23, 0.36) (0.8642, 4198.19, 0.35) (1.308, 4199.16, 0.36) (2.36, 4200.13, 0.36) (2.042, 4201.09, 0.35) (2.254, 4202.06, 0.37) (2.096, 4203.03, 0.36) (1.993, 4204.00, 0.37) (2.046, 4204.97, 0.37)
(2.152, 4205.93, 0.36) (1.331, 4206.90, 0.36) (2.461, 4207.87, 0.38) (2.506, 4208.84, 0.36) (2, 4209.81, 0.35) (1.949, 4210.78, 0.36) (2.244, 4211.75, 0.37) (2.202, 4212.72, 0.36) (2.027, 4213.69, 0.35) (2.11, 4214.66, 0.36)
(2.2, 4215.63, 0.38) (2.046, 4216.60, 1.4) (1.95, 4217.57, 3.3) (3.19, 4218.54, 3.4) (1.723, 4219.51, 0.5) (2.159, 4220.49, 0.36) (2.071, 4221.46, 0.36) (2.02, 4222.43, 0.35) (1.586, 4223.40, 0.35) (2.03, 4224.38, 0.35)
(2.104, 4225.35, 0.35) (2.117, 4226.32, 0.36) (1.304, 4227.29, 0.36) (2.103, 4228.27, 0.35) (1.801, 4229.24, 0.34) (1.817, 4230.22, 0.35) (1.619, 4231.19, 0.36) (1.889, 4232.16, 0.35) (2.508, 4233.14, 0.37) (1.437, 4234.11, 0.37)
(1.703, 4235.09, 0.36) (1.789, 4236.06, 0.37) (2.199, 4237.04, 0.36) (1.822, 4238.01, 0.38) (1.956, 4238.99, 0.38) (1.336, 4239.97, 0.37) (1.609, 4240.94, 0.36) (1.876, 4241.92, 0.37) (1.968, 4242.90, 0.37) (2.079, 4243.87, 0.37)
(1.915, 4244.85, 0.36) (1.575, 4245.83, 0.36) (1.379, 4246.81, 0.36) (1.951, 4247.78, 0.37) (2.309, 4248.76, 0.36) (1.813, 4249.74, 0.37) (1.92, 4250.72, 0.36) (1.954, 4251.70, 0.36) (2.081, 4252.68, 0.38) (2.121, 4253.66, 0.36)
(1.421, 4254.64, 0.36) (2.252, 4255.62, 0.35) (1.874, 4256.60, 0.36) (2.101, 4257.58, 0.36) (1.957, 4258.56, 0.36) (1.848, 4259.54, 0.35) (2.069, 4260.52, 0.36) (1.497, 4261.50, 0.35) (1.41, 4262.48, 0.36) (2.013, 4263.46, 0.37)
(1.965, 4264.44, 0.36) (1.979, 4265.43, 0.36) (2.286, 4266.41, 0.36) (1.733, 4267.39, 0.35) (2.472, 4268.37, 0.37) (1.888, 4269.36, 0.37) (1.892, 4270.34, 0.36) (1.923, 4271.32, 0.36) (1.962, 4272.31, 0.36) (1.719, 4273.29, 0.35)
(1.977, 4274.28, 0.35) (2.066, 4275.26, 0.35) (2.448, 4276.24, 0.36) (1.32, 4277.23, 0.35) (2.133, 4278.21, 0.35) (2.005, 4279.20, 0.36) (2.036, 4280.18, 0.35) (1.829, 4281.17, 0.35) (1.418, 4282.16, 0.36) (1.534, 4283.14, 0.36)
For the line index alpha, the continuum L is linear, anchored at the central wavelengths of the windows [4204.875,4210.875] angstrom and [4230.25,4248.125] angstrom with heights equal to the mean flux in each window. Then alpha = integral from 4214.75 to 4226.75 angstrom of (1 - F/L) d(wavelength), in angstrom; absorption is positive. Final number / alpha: -0.81 angstrom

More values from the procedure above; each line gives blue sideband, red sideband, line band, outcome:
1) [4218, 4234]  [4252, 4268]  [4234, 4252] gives 1.2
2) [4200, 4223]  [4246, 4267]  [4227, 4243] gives 1.6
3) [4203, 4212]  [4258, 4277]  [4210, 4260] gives 1.8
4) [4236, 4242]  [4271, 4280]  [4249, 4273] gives -0.6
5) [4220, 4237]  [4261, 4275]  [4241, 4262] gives 0.1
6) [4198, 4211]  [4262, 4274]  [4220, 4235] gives 0.5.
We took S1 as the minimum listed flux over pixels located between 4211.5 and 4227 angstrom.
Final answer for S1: 1.586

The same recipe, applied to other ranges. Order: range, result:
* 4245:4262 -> 1.379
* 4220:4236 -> 1.304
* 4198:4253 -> 0.8642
